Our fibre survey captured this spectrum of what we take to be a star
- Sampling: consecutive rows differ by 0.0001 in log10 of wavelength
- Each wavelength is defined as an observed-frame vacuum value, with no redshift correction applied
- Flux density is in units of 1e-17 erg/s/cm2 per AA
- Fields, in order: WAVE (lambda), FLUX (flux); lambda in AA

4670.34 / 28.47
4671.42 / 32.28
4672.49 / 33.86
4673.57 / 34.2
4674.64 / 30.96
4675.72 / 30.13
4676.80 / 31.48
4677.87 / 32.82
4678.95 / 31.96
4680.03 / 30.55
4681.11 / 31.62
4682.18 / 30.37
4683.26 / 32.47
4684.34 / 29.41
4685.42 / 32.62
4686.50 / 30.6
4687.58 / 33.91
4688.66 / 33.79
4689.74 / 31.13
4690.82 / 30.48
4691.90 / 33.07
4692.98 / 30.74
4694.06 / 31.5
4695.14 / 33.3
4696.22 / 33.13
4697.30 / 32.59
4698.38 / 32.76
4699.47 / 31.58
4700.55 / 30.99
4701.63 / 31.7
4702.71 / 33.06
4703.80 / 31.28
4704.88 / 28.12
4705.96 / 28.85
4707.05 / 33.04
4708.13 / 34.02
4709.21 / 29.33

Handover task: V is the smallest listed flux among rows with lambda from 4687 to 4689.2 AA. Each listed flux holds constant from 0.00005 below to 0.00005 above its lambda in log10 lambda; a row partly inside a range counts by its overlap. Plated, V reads 33.79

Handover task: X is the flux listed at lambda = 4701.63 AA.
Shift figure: 31.7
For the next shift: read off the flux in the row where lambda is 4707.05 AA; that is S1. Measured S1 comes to 33.04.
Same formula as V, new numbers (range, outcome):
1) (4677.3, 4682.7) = 30.37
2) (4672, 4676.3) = 30.13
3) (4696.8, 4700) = 31.58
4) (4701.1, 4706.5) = 28.12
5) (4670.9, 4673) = 32.28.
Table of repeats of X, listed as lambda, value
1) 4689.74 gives 31.13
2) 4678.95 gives 31.96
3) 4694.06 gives 31.5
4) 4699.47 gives 31.58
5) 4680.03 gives 30.55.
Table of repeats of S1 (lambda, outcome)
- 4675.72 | 30.13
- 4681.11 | 31.62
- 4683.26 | 32.47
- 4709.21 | 29.33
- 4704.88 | 28.12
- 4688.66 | 33.79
